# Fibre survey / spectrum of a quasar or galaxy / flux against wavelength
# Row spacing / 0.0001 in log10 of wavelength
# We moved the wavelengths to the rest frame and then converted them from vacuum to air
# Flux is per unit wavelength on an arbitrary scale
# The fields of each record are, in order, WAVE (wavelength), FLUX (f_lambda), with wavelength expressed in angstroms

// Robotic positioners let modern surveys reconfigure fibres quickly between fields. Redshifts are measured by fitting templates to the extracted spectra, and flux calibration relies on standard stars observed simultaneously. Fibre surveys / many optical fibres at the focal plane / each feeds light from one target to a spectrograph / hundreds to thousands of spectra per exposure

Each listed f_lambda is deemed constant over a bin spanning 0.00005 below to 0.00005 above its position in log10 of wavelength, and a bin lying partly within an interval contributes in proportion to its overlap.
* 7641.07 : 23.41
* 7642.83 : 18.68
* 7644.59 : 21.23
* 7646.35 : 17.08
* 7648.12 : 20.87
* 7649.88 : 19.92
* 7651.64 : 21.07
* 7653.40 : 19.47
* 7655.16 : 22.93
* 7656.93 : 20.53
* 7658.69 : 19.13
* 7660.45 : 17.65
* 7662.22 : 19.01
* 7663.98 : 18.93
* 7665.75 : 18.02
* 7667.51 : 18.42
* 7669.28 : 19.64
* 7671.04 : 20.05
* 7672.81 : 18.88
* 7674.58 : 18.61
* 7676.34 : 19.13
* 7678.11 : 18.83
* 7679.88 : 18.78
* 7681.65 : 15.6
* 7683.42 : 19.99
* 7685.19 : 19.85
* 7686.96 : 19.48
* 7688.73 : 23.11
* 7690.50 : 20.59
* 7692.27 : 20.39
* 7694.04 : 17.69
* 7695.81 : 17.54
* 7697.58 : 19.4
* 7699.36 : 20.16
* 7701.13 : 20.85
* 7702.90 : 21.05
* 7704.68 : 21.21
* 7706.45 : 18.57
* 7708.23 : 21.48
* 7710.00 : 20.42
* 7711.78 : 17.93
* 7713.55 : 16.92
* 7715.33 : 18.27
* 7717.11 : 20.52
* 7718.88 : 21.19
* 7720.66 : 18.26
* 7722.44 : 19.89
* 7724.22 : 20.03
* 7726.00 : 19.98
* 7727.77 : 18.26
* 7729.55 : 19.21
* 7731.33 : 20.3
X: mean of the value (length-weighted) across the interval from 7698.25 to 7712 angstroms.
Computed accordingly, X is 20.3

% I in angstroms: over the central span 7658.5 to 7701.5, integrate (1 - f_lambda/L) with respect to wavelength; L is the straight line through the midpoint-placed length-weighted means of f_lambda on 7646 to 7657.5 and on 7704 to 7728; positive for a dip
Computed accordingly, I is 1.79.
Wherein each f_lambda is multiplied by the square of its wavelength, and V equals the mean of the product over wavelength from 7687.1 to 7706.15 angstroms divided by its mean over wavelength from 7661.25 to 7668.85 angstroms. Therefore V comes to 1.1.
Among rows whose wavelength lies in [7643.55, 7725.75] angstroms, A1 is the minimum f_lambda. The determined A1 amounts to 15.6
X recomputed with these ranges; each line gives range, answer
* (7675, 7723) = 19.5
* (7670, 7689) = 19.2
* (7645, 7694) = 19.5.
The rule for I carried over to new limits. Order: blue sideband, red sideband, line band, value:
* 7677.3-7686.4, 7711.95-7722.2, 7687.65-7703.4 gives -1.1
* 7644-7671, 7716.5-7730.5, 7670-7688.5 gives 0.5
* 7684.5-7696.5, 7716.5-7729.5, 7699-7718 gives 0.0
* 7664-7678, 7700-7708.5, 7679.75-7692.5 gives 0.0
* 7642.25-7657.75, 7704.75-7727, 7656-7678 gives 1.1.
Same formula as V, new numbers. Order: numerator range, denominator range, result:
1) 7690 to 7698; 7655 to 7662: 0.98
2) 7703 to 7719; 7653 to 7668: 1.03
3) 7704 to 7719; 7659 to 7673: 1.05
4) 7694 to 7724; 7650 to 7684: 1.03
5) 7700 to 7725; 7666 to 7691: 1.03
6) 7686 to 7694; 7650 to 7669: 1.06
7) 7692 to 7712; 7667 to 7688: 1.05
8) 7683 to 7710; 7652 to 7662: 1.02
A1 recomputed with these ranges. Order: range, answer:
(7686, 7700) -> 17.54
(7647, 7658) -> 19.47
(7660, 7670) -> 17.65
